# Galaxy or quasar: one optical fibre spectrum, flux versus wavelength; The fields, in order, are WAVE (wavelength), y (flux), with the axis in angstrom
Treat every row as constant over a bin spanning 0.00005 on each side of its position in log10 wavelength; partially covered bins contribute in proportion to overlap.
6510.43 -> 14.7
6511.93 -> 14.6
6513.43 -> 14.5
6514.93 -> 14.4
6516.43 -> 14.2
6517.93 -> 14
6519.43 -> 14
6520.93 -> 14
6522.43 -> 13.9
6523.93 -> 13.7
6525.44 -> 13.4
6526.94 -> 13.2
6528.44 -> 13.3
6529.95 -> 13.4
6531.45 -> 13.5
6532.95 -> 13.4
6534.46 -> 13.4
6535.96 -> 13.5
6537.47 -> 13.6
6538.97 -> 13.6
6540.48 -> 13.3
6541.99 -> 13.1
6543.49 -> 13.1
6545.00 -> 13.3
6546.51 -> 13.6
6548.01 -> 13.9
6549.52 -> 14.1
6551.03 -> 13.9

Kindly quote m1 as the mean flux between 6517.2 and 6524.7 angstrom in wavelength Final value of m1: 13.9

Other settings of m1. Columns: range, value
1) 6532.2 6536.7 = 13.4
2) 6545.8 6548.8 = 13.8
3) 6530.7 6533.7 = 13.5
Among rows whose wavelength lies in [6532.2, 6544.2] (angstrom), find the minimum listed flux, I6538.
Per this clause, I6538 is 13.1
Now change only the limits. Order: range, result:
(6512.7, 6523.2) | 13.9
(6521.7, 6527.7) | 13.2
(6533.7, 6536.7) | 13.4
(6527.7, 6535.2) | 13.3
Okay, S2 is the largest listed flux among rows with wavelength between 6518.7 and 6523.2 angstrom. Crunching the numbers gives 14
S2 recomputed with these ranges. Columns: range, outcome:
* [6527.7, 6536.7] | 13.5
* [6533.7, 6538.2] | 13.6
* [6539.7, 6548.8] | 13.9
